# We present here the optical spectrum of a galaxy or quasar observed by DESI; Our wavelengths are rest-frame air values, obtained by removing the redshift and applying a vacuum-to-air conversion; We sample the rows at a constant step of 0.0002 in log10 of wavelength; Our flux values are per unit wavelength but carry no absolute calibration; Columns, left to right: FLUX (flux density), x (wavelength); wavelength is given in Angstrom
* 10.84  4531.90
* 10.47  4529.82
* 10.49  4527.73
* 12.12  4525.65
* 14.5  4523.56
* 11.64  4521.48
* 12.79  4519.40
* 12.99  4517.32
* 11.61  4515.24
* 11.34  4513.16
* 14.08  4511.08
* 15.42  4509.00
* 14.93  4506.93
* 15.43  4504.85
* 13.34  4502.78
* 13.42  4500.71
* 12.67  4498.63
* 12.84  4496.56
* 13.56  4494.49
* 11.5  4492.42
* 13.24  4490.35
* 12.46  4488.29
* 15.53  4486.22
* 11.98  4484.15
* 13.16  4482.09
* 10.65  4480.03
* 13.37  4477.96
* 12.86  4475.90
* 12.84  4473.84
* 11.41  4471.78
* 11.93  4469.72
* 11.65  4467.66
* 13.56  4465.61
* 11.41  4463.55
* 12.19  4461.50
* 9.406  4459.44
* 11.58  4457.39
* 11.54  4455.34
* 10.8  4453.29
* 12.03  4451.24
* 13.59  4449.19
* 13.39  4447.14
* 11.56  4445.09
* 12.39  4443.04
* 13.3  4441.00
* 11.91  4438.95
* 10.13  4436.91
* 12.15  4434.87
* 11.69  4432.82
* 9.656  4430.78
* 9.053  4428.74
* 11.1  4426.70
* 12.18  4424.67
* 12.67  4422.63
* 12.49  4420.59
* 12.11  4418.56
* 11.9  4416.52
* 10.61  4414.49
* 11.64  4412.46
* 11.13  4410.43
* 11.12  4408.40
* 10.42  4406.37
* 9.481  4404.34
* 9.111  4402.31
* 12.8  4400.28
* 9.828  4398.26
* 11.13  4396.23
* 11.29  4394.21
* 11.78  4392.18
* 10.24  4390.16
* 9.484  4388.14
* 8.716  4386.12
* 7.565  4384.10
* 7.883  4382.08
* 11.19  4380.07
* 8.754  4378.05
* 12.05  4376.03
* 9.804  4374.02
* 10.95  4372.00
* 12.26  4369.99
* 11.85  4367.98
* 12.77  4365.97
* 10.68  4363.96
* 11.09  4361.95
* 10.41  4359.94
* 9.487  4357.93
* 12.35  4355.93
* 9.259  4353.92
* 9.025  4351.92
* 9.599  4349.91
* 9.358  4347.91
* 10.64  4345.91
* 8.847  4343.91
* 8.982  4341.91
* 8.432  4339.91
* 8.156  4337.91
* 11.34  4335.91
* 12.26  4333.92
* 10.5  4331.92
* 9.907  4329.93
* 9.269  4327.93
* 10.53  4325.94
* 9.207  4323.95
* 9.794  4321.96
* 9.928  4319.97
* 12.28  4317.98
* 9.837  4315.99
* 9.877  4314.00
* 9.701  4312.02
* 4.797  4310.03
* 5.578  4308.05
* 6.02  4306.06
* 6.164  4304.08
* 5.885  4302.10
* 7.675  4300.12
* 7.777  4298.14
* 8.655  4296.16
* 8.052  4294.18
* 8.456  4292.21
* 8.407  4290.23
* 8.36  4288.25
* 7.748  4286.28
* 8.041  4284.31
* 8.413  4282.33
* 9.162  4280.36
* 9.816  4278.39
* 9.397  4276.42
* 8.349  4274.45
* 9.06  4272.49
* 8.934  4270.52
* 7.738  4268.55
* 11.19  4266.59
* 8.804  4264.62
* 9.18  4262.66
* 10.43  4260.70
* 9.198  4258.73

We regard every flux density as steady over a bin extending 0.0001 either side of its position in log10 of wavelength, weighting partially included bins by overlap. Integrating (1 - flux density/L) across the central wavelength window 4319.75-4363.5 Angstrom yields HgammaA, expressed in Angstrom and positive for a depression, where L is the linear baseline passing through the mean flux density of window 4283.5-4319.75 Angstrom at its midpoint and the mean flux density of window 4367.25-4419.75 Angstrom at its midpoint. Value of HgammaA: -3.9 Angstrom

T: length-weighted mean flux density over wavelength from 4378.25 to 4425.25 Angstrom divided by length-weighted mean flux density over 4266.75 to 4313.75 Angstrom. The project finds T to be 1.33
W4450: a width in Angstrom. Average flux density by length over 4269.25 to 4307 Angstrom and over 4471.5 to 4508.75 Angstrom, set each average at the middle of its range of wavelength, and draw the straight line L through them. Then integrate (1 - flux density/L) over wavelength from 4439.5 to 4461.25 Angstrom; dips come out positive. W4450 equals 0.3 Angstrom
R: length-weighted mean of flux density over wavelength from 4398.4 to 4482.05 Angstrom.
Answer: 11.6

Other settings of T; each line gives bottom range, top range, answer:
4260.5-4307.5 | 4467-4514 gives 1.56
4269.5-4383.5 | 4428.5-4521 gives 1.33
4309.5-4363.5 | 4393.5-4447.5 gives 1.15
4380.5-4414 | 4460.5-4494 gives 1.22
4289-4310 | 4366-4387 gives 1.43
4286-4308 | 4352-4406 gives 1.40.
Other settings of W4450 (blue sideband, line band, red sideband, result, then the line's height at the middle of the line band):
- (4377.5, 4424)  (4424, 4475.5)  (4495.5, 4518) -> 0.9 Angstrom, 11.9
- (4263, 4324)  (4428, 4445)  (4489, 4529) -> 0.3 Angstrom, 11.5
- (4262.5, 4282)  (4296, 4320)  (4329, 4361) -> 4.1 Angstrom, 9.52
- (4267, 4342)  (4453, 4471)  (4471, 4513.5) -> 1.3 Angstrom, 12.5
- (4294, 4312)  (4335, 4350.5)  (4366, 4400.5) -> -1.4 Angstrom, 8.63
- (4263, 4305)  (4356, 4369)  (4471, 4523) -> -1.3 Angstrom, 10.1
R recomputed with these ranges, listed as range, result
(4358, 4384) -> 10.6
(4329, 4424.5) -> 10.5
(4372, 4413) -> 10.3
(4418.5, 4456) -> 11.8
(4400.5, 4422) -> 11.1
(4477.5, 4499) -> 12.8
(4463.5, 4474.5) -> 12.2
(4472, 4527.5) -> 13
